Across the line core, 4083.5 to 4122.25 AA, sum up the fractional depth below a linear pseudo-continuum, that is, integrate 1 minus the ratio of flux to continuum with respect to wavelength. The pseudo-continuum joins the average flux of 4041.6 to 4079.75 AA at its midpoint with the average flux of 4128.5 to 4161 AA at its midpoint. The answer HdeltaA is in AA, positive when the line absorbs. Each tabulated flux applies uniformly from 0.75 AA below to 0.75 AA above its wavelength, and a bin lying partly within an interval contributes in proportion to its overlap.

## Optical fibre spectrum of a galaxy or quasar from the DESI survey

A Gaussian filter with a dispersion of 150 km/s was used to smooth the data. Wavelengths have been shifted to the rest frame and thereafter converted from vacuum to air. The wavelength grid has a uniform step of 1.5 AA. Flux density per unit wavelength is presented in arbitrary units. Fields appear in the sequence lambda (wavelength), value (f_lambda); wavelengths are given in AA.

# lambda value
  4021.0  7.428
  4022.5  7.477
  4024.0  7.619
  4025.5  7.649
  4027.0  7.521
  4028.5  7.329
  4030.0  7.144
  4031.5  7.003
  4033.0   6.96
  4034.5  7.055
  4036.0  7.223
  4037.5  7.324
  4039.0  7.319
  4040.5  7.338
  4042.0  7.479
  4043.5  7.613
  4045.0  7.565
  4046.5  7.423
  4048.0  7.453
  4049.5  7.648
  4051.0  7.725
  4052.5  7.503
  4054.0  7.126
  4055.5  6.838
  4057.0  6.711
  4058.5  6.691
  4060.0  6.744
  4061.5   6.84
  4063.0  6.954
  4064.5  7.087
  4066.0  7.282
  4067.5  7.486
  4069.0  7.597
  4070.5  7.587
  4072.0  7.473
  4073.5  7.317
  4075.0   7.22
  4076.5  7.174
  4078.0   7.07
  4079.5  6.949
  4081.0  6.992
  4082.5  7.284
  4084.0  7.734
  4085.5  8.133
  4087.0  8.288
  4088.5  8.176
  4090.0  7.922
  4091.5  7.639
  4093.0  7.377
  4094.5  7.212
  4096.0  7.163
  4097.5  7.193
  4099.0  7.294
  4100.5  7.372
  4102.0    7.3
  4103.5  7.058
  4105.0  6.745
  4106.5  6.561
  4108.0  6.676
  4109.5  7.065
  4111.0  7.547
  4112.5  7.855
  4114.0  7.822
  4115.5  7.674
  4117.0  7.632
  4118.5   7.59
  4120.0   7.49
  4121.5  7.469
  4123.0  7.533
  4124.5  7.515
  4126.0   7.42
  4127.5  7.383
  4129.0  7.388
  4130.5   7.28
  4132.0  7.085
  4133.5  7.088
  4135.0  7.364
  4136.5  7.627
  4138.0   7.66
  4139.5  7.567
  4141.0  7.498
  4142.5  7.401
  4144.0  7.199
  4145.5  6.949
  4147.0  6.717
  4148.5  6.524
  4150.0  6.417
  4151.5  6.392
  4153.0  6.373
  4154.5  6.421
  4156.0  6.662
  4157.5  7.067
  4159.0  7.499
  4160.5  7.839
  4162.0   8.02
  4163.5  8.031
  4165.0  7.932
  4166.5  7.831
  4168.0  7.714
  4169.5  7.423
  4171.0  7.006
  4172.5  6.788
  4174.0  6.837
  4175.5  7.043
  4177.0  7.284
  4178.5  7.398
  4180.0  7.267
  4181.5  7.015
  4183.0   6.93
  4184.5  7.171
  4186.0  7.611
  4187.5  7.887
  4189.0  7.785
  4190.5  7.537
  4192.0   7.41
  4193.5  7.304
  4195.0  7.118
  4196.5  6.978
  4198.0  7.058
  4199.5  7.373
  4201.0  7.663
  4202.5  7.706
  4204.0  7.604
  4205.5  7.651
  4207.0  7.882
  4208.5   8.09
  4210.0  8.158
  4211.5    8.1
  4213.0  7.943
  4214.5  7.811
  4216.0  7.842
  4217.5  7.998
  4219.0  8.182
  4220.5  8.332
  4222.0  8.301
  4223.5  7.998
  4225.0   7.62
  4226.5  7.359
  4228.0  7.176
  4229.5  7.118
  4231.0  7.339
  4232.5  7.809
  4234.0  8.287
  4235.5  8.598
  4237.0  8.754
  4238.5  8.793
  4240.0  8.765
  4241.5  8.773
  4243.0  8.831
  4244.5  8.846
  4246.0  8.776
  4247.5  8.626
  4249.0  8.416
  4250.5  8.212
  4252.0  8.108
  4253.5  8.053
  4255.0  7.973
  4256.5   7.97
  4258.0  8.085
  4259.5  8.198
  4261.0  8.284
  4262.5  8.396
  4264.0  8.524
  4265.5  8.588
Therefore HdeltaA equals -1.57 AA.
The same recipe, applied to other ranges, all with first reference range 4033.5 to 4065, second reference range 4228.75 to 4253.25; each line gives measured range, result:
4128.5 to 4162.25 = 2.9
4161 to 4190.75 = 2.1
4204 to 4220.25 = 0.5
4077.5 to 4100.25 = -0.1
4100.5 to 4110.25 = 0.8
